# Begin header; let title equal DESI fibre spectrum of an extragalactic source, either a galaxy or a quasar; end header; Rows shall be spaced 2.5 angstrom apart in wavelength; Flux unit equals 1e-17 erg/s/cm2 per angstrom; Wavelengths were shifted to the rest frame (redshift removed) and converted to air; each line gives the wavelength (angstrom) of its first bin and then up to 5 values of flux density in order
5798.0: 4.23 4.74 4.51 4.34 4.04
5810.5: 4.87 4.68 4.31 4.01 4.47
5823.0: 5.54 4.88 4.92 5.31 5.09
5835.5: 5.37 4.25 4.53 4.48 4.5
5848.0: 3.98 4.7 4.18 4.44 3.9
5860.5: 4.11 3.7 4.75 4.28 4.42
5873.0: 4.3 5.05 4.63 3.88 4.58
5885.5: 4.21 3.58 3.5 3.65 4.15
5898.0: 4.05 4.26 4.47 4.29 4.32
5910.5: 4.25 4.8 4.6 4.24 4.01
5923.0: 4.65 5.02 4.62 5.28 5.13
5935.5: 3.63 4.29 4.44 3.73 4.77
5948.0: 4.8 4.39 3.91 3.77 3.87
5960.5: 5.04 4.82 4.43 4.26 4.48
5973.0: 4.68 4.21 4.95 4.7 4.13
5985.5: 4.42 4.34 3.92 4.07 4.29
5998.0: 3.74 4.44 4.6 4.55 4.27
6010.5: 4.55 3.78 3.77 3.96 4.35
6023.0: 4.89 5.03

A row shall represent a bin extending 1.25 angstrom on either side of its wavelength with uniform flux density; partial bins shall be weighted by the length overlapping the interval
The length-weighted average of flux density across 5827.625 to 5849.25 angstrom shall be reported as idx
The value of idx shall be 4.71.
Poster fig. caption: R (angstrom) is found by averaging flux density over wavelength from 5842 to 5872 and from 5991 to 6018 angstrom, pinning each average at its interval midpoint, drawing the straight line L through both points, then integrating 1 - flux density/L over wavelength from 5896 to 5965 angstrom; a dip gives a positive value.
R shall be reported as -3.0 angstrom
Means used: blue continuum 4.29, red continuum 4.19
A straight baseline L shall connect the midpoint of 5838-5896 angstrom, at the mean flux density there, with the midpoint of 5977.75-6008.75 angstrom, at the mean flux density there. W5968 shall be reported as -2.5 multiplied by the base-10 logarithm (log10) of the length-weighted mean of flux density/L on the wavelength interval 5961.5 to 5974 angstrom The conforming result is -0.06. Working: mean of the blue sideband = 4.24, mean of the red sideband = 4.32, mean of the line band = 4.54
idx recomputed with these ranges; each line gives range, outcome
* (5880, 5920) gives 4.18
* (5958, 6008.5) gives 4.41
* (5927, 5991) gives 4.43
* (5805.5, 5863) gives 4.55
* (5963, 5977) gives 4.46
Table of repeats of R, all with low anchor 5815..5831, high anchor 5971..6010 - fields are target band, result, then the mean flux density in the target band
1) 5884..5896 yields 2.1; 3.81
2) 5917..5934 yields -0.7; 4.71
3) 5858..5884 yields 1.7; 4.35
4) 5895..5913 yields 1.1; 4.3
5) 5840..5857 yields 1.2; 4.39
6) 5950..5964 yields 0.5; 4.29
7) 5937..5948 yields 0.3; 4.36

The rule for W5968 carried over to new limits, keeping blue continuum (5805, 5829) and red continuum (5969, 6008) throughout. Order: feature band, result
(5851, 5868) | 0.08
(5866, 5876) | 0.01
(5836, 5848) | 0.03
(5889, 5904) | 0.13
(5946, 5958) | 0.05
